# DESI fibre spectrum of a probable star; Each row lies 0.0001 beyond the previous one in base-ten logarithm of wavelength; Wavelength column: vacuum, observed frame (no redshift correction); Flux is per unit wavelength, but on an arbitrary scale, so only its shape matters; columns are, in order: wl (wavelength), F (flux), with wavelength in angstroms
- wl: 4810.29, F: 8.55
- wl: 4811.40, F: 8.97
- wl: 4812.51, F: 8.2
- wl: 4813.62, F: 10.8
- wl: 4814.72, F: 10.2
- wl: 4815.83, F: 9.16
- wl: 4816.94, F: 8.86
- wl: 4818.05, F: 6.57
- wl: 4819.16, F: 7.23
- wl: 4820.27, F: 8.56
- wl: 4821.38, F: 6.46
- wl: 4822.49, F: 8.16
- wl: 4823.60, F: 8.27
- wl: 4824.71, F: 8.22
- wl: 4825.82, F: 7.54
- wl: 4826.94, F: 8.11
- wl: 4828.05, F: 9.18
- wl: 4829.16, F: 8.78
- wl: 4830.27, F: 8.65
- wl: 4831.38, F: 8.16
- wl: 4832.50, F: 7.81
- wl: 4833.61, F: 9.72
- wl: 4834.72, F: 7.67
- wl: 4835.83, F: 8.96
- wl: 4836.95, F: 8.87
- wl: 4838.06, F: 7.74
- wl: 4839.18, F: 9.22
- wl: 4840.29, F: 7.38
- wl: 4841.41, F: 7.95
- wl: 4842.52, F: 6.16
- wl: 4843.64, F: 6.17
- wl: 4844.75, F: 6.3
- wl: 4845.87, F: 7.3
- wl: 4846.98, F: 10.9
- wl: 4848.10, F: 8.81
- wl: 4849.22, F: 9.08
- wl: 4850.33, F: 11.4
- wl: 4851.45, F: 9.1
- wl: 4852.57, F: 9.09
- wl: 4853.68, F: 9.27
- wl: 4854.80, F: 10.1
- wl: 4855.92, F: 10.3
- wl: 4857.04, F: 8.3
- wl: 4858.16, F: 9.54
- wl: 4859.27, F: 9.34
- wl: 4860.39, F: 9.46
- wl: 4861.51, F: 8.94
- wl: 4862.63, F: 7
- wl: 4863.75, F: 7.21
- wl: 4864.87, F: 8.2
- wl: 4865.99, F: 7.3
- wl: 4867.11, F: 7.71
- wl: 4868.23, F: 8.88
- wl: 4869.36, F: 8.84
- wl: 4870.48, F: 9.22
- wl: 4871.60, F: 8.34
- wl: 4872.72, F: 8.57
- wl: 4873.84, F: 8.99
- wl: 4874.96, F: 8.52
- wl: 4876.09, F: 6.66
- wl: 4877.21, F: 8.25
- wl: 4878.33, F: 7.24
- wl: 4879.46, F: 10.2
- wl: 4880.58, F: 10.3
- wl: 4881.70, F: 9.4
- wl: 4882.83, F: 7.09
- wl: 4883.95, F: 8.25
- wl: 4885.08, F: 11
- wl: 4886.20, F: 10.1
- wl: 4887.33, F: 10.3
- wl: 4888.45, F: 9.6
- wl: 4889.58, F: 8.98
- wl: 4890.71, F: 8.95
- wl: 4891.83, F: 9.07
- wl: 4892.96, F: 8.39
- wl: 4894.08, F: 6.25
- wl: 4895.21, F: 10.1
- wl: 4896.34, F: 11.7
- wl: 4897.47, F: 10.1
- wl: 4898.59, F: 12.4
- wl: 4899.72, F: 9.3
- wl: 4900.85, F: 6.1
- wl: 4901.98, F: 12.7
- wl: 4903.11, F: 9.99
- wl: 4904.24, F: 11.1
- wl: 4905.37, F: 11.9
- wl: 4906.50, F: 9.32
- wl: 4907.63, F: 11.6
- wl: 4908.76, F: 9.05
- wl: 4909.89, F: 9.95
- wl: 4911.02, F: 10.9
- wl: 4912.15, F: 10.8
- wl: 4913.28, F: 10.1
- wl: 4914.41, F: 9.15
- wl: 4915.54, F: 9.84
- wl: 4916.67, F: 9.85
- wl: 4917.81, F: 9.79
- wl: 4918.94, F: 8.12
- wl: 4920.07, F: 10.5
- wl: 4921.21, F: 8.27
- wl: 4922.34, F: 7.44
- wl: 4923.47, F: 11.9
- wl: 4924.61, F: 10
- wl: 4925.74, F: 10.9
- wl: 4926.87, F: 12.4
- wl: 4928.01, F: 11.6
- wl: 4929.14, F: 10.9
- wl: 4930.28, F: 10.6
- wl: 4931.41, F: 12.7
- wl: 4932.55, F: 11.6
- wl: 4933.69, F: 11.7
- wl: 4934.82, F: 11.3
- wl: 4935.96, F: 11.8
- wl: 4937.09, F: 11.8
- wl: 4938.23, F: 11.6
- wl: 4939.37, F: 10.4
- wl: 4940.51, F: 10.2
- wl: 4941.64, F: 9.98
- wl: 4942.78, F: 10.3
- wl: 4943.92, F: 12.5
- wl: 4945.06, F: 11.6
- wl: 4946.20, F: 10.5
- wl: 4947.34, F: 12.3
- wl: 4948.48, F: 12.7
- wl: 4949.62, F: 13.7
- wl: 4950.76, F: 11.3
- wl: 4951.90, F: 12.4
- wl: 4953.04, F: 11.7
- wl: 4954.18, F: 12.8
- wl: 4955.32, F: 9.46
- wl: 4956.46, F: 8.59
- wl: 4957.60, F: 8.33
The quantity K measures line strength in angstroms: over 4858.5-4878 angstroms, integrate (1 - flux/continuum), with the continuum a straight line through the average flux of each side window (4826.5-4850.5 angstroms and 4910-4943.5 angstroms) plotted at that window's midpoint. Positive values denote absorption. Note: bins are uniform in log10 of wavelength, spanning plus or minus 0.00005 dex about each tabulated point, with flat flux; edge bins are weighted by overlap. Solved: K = 1.6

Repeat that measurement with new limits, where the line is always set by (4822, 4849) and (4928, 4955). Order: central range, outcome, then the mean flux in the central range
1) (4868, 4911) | 2.2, 9.41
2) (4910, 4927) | 1.4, 9.94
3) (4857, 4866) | 0.6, 8.44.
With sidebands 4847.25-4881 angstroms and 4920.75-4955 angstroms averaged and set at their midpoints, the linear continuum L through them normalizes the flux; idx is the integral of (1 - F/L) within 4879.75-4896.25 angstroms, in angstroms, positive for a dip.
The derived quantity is 0.7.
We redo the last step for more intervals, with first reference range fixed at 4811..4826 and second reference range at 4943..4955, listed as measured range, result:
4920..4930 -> 0.8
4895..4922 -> 2.0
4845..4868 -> 1.4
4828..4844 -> 1.3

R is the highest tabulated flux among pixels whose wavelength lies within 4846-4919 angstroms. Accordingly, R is 12.7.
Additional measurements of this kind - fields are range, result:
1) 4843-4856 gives 11.4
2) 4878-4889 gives 11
